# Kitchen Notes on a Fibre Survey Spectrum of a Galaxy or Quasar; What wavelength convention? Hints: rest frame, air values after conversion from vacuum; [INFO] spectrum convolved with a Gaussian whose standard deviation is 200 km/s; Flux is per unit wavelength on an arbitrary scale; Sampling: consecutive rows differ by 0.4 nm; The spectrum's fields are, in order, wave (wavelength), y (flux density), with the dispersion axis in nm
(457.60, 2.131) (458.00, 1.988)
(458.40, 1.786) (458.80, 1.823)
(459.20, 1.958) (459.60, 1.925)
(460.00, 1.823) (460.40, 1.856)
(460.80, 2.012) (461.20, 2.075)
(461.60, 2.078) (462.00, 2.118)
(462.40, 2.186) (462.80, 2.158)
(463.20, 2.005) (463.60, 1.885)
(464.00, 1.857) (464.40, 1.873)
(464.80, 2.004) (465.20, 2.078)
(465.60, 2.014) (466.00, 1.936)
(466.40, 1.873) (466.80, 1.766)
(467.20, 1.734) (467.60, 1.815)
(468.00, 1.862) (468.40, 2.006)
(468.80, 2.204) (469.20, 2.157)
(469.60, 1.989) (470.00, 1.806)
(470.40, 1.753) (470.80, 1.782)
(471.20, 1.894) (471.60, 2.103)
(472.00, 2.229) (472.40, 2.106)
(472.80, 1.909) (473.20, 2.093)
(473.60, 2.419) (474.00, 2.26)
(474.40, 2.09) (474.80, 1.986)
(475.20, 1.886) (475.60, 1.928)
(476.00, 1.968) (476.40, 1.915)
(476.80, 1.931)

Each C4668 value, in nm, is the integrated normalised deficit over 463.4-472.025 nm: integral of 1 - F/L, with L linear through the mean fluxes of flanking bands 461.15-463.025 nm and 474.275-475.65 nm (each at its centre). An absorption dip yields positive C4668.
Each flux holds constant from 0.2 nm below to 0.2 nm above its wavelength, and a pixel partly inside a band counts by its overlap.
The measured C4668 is 0.53 nm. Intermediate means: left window 2.13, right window 1.97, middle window 1.93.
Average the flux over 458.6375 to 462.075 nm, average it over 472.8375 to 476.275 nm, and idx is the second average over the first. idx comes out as 1.06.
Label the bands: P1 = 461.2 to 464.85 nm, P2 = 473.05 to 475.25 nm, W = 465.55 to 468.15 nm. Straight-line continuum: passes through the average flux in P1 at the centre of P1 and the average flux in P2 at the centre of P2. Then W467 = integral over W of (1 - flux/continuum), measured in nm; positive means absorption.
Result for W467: 0.27 nm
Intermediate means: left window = 2.02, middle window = 1.85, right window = 2.14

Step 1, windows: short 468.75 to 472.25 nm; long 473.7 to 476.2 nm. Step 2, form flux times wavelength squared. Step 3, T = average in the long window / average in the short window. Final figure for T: 1.0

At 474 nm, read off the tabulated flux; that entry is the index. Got 2.26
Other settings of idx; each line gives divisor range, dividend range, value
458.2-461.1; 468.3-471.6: 1.04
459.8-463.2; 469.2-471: 0.92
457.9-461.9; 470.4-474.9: 1.07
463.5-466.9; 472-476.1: 1.08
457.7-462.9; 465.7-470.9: 0.96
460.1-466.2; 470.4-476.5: 1.01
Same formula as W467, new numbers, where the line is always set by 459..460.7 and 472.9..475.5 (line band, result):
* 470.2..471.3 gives 0.14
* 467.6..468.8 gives 0.04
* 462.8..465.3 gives 0.00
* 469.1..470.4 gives 0.07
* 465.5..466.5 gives 0.02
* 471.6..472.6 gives -0.04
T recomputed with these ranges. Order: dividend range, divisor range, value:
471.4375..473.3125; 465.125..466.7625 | 1.10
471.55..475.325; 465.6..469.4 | 1.12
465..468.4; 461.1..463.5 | 0.92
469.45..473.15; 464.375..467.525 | 1.05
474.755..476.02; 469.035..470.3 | 1.01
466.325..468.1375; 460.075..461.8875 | 0.93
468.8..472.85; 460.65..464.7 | 1.02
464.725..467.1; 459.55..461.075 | 1.04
